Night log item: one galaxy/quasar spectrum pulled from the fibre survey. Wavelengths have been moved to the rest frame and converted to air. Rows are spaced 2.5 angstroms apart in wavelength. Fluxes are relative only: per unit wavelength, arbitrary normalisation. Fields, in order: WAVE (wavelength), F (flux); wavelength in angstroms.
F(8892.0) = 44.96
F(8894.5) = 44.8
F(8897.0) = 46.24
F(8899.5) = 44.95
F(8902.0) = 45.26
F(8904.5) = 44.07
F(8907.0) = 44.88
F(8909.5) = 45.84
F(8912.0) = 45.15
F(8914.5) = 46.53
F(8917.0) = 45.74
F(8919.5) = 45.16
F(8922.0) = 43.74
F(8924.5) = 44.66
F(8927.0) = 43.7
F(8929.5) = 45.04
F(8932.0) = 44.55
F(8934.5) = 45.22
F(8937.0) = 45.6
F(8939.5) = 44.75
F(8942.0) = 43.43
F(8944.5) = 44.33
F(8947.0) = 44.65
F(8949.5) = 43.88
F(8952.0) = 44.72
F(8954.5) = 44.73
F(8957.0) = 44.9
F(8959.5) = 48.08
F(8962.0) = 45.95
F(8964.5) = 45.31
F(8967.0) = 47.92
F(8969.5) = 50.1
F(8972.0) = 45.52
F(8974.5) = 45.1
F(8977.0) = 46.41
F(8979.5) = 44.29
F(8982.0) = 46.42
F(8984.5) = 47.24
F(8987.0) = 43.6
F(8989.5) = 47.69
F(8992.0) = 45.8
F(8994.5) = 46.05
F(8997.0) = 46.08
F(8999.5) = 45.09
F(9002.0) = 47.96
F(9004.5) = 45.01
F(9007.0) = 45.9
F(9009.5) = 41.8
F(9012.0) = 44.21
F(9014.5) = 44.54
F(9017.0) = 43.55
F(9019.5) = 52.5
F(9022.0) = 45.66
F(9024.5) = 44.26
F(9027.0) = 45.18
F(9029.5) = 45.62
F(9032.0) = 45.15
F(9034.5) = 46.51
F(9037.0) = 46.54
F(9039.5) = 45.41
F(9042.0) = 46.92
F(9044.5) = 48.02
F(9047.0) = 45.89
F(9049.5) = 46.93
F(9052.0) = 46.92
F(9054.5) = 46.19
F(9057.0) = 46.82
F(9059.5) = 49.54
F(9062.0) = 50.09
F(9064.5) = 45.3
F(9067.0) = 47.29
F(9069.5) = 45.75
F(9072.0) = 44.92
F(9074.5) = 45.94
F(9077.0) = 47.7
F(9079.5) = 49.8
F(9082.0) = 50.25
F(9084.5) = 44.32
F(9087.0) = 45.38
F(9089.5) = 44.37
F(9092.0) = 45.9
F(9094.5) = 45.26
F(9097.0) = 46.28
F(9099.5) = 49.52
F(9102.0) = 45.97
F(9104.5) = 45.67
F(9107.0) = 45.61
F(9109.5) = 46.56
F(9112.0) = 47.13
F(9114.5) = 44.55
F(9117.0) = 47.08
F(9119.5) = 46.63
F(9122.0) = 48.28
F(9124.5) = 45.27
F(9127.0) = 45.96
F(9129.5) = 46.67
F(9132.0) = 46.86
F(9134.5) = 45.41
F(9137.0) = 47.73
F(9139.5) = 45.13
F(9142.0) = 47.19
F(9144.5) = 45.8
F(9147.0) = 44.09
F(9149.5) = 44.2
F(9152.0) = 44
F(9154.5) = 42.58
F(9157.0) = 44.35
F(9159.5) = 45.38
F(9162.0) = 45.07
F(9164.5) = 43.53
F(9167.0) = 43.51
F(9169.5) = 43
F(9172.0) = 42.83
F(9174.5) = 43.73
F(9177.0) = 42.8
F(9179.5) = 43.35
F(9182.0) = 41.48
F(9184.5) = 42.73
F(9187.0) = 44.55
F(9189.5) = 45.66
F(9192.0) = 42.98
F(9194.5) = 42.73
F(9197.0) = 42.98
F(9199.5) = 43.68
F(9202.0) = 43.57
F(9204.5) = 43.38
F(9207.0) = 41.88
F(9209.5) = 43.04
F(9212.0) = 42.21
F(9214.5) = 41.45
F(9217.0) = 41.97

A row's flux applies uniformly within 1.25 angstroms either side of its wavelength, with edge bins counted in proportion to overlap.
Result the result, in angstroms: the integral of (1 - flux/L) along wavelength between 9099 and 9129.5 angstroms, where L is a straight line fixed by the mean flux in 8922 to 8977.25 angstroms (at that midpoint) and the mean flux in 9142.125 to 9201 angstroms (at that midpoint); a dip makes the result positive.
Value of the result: -1.6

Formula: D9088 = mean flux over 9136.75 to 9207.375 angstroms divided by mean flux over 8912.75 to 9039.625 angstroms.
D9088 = 0.96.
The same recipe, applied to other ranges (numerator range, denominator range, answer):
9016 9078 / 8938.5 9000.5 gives 1.02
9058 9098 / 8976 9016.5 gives 1.03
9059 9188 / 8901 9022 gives 1.00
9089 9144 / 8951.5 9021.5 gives 1.01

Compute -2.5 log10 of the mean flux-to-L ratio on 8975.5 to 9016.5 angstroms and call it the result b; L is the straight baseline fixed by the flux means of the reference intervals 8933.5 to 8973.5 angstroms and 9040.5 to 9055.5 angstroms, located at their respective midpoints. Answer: 0.02 mag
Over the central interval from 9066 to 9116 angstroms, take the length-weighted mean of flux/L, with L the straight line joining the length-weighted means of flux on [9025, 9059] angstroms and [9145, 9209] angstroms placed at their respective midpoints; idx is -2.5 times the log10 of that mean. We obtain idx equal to -0.03 mag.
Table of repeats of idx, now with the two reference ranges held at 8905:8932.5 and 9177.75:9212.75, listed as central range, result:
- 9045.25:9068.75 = -0.074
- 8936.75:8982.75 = -0.021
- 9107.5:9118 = -0.062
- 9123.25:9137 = -0.063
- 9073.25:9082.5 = -0.102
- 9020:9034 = -0.033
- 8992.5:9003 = -0.042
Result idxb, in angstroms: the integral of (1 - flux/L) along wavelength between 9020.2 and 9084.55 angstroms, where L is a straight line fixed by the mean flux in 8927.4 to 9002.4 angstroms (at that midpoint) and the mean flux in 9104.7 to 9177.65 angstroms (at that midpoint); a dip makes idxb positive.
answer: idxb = -1.9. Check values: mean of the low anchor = 45.6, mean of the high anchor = 45.2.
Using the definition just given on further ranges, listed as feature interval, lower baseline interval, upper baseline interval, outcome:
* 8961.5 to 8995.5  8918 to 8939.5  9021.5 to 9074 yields -0.6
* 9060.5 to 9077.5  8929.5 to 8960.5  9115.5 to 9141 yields -0.3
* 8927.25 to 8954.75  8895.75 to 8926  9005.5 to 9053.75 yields 0.5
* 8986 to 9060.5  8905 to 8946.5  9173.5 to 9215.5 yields -3.1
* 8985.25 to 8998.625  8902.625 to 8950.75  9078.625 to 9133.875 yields -0.1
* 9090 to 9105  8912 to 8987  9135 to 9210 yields -0.7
